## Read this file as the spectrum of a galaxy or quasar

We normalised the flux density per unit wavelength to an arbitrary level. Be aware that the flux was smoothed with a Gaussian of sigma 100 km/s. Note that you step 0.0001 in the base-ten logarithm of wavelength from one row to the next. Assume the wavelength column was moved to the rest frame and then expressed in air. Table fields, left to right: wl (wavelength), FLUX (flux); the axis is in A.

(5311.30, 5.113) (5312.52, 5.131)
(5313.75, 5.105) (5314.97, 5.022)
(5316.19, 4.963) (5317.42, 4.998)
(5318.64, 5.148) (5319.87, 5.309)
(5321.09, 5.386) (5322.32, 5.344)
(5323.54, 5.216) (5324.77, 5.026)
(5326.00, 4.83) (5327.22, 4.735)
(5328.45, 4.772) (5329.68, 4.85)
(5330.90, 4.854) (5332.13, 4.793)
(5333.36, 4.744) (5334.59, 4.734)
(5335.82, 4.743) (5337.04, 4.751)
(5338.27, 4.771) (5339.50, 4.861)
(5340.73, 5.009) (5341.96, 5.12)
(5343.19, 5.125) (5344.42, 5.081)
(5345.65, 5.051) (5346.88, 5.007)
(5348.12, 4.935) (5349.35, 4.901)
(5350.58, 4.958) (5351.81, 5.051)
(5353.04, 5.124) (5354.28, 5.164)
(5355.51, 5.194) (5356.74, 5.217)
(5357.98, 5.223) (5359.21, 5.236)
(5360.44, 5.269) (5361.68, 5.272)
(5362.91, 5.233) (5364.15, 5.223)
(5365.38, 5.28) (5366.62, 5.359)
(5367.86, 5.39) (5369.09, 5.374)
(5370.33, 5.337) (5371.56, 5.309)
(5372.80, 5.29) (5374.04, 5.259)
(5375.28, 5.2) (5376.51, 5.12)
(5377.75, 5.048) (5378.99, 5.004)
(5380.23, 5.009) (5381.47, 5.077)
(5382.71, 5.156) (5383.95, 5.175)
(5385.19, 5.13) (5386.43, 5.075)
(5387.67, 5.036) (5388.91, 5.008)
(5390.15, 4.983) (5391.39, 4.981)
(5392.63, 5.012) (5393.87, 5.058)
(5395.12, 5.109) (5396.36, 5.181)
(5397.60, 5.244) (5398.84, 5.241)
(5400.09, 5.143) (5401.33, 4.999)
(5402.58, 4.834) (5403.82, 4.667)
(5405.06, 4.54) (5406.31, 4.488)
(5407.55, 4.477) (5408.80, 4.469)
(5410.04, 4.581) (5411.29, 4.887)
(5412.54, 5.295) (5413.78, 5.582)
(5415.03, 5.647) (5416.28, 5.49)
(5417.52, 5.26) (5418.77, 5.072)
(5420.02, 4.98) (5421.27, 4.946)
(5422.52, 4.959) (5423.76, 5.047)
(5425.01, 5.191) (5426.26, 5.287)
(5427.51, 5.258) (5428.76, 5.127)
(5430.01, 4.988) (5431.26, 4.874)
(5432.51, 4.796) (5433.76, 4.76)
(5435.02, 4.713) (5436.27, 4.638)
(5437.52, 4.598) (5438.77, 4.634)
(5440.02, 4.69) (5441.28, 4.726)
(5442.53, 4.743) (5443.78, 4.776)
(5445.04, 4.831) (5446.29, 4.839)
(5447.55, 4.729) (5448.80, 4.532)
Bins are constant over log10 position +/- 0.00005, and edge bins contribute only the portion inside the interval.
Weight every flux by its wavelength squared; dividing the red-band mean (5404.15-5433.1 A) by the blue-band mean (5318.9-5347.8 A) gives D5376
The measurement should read 1.0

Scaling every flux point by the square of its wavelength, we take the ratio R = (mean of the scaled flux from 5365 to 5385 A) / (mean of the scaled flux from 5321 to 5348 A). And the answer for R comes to 1.1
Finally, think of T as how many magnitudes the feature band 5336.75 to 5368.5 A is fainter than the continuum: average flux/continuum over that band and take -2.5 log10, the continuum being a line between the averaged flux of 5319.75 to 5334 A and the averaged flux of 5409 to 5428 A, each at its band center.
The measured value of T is -0.018 mag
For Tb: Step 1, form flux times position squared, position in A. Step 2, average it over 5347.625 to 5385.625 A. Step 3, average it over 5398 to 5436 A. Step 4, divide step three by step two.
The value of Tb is 1.0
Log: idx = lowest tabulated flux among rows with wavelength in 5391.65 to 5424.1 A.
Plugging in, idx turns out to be 4.469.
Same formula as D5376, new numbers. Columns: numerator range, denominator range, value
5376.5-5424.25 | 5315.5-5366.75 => 1.02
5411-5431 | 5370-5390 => 1.03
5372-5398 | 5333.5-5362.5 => 1.03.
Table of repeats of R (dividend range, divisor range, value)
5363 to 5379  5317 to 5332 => 1.06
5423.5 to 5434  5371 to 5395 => 1.01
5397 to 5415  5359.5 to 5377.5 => 0.94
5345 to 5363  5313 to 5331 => 1.03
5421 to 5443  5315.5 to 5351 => 1.02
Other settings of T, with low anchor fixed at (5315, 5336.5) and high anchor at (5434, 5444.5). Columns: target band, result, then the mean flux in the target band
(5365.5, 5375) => -0.10 mag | 5.32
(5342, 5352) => -0.02 mag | 5.02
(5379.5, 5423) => -0.05 mag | 5.02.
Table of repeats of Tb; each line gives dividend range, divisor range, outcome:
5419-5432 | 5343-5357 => 1.03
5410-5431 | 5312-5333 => 1.07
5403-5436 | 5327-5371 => 1.01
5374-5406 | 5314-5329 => 1.02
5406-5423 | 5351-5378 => 0.98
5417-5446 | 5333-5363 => 1.01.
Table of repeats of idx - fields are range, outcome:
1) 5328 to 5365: 4.734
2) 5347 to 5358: 4.901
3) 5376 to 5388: 5.004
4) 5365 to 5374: 5.28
